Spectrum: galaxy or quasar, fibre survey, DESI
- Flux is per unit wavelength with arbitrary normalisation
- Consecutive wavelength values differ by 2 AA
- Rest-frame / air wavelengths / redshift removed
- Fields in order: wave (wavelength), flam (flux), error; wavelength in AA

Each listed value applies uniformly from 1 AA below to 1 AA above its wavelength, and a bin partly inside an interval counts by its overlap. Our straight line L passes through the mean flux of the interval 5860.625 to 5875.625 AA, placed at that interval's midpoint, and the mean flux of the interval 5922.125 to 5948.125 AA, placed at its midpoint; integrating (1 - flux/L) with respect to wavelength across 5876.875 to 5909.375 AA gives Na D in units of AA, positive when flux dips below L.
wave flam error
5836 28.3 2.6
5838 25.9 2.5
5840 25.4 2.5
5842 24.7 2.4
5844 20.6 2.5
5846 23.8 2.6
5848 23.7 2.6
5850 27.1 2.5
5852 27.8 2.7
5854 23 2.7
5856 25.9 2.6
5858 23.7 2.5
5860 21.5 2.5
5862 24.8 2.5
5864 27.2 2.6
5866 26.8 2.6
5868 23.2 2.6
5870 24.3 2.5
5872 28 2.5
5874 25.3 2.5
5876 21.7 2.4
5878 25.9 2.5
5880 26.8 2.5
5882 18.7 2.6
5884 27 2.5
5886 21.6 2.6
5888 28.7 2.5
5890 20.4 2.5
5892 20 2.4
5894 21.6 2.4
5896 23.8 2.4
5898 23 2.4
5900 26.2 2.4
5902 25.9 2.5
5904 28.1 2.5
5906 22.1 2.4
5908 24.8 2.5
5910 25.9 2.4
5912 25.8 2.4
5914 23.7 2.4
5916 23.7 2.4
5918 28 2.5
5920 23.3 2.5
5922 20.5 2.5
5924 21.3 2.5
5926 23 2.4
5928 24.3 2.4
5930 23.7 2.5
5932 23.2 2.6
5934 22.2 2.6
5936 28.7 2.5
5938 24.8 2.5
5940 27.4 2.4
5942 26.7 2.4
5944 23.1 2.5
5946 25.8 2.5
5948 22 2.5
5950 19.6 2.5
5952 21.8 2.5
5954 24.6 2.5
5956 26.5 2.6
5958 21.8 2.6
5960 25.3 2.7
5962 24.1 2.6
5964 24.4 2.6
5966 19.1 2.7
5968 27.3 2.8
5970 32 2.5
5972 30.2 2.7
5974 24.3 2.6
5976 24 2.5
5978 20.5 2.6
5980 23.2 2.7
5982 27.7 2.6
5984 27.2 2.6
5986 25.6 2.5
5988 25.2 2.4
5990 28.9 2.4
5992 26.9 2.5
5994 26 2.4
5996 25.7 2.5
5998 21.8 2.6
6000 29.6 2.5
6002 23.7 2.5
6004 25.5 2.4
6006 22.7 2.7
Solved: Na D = 1.2 AA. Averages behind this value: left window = 25.4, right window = 24.3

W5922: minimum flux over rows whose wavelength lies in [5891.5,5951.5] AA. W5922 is 19.6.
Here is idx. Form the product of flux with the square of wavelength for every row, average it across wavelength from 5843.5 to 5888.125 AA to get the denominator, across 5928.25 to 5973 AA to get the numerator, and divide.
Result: 1.0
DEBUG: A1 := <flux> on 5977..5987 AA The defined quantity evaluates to 24.8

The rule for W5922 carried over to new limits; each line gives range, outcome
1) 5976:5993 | 20.5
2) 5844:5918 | 18.7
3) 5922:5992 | 19.1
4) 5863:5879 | 21.7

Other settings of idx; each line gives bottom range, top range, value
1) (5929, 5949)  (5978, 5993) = 1.07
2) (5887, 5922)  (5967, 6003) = 1.10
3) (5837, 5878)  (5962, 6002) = 1.08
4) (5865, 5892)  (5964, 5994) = 1.10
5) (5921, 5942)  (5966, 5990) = 1.10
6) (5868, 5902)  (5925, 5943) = 1.06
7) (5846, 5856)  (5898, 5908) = 1.02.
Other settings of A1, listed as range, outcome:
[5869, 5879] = 25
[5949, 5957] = 23.1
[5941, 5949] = 24.4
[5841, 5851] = 24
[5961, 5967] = 22.5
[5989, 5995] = 27.3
